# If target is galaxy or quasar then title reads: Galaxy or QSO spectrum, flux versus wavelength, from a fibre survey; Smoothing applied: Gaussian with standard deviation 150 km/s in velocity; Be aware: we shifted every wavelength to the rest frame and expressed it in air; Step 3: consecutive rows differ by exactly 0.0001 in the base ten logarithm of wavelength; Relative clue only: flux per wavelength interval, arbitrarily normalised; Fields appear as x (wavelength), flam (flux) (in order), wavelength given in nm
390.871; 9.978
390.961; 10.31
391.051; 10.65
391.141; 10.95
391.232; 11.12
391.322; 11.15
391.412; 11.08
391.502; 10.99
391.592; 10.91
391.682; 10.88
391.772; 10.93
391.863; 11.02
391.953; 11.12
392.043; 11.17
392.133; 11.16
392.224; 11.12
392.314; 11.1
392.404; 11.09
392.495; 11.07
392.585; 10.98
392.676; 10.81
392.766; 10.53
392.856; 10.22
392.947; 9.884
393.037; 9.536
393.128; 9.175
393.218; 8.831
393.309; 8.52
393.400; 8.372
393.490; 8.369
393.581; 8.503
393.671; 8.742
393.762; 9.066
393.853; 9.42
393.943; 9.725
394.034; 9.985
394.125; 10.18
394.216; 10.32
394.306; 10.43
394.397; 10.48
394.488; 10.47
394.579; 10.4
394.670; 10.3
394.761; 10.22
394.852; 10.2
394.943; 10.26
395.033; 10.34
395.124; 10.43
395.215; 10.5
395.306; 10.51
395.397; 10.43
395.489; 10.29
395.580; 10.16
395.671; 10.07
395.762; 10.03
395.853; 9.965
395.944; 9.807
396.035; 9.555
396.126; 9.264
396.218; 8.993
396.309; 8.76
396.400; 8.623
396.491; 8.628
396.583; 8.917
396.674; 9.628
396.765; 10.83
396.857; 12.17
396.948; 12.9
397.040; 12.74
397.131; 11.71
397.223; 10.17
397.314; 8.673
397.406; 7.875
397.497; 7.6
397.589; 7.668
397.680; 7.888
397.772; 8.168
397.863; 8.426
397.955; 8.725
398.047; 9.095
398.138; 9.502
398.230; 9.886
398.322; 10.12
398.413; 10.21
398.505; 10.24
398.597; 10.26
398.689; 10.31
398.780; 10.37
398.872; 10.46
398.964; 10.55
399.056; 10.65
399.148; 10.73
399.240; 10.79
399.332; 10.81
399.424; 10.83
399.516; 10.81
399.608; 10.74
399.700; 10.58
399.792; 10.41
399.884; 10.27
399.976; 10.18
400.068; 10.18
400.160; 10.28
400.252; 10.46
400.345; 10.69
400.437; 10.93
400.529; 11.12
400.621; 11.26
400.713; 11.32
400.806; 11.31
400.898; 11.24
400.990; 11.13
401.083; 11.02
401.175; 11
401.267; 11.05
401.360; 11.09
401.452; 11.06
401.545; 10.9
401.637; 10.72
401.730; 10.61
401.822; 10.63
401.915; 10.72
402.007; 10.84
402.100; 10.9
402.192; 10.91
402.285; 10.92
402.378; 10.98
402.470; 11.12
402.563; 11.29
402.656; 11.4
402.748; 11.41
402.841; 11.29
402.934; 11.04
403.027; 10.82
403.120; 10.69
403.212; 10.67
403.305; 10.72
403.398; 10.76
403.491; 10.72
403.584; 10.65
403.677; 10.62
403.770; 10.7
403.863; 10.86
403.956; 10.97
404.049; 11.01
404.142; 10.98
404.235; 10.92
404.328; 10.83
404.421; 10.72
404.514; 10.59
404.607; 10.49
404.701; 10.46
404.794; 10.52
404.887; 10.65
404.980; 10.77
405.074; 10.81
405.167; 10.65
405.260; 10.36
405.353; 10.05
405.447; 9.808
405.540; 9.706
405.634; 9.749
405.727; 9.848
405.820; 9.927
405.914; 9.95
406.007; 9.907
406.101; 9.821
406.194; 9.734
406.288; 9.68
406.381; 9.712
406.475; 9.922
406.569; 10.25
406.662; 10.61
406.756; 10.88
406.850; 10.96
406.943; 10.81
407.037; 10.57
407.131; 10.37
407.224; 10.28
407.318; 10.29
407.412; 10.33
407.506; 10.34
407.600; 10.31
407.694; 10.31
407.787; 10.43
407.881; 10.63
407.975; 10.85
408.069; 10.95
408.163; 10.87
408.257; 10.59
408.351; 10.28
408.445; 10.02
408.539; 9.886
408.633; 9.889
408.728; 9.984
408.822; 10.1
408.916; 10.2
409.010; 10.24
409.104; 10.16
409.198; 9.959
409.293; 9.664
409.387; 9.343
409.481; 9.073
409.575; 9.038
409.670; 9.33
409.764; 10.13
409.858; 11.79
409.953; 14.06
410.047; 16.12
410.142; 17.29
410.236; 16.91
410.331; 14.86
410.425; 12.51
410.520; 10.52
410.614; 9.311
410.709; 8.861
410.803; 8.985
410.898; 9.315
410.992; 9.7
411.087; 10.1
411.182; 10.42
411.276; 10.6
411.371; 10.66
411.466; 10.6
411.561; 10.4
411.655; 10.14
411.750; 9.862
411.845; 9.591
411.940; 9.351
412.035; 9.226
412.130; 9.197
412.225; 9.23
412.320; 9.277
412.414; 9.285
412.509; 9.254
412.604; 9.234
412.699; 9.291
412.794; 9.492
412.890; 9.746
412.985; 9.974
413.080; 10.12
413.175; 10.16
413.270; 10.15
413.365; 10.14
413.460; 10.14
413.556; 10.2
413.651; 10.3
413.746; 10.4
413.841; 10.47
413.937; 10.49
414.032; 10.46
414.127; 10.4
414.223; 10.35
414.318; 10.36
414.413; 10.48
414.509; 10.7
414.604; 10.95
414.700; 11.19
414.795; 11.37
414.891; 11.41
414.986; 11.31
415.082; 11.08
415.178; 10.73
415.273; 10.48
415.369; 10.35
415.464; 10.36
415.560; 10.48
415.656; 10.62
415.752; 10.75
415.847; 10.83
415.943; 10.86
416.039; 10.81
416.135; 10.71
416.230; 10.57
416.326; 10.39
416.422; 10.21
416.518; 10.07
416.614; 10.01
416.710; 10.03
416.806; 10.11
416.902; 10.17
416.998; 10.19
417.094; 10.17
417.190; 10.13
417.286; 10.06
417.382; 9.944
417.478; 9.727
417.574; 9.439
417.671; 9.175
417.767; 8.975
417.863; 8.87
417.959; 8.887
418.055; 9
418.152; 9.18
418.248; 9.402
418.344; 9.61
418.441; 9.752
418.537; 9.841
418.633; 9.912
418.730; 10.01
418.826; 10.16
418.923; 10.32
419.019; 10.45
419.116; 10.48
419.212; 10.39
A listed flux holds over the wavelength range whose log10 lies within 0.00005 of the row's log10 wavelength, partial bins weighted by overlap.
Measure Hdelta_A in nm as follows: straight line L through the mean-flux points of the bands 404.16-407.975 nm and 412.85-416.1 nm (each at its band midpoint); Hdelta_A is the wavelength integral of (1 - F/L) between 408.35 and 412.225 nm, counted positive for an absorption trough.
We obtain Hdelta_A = -0.08 nm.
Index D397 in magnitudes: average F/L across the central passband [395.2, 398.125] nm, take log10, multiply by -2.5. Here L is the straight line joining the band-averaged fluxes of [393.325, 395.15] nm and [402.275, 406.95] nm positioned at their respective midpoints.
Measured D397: 0.04 mag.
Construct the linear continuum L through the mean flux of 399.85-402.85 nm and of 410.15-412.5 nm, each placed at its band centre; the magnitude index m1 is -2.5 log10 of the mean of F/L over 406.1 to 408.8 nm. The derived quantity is 0.03 mag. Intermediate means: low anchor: 10.9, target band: 10.3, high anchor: 10.5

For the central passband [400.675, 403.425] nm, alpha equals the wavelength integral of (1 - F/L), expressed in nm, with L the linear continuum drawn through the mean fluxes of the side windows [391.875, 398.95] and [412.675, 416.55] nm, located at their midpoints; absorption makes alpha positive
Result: -0.24 nm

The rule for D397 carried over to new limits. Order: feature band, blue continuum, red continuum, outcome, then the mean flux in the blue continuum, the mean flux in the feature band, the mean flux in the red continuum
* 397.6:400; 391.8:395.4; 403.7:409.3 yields 0.02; 10.1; 10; 10.4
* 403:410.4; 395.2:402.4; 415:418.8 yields -0.06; 10.3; 10.7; 10.1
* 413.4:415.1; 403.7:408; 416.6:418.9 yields -0.08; 10.4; 10.7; 9.7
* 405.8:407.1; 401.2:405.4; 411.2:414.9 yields 0.04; 10.8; 10.2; 10.1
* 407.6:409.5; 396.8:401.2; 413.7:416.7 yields 0.03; 10.3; 10.2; 10.6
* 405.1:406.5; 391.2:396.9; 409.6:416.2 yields 0.05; 10.1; 9.94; 10.6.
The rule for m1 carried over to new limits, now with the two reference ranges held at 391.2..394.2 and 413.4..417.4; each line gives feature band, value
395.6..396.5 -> 0.09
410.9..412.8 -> 0.08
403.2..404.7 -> -0.04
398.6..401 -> -0.04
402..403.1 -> -0.07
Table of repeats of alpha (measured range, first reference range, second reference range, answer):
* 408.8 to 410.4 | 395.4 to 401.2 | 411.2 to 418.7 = -0.25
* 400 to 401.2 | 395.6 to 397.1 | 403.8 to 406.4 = -0.08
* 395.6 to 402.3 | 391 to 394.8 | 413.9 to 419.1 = 0.00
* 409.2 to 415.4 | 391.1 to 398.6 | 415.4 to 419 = -0.34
